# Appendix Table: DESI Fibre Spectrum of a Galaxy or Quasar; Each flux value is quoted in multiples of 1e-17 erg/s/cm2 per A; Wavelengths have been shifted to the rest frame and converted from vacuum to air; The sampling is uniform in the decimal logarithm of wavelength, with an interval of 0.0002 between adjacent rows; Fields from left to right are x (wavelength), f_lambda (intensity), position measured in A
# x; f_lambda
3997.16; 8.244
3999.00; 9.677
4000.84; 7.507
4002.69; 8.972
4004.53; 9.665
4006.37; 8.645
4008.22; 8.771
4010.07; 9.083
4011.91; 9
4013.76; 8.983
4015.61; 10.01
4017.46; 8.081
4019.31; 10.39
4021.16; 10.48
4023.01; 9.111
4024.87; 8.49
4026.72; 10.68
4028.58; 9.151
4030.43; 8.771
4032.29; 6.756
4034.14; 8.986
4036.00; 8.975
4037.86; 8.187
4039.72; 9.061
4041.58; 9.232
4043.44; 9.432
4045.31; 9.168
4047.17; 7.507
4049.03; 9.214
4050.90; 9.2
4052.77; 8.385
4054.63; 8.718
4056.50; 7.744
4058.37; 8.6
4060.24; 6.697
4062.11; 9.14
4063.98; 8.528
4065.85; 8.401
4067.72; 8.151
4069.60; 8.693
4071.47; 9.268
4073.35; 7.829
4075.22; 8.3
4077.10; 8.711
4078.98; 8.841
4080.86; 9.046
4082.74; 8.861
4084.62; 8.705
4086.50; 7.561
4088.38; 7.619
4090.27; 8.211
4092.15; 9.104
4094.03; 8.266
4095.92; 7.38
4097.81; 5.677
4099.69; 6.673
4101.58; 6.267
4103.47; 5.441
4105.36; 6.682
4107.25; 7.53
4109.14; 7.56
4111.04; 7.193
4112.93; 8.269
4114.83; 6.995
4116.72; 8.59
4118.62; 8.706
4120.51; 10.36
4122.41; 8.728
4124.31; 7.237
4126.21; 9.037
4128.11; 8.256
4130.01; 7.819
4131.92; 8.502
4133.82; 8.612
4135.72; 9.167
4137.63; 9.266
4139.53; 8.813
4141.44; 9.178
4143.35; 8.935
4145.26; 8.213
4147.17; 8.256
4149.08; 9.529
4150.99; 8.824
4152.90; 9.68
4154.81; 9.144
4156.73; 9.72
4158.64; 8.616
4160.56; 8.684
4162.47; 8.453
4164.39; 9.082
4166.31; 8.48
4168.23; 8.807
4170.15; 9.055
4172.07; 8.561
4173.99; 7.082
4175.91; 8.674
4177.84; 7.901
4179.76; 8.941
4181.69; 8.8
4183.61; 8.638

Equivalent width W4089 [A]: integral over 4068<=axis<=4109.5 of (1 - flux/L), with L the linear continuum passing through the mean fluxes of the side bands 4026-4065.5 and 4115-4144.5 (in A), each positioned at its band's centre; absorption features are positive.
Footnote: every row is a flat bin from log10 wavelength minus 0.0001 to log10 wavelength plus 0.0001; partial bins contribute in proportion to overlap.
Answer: 4.03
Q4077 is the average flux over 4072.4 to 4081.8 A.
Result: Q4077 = 8.54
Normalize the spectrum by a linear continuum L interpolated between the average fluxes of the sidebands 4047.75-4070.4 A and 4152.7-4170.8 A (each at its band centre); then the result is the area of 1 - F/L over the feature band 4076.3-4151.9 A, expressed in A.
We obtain 4.72 A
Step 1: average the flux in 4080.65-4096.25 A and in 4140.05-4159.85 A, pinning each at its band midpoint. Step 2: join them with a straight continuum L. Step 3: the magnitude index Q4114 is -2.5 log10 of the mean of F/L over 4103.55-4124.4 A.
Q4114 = 0.091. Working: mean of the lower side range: 8.31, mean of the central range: 7.91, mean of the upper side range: 9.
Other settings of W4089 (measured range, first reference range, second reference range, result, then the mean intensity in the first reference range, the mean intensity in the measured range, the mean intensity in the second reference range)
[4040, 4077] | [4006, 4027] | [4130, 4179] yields 2.3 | 9.28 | 8.55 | 8.75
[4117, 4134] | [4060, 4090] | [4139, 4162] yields 0.4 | 8.43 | 8.58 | 8.96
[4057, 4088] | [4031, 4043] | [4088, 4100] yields -1.8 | 8.58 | 8.43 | 7.61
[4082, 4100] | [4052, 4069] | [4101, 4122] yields 0.2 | 8.27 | 7.84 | 7.65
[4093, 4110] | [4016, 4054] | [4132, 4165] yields 4.0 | 8.98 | 6.84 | 8.94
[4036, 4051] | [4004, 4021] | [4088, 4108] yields -0.7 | 9.23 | 8.86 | 7.15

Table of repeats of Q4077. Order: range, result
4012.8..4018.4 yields 9.02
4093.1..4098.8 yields 7.1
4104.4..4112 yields 7.24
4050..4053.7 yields 8.79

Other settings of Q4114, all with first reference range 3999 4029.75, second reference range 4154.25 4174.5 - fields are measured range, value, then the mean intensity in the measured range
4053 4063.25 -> 0.11 mag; 8.2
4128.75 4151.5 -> 0.01 mag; 8.75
